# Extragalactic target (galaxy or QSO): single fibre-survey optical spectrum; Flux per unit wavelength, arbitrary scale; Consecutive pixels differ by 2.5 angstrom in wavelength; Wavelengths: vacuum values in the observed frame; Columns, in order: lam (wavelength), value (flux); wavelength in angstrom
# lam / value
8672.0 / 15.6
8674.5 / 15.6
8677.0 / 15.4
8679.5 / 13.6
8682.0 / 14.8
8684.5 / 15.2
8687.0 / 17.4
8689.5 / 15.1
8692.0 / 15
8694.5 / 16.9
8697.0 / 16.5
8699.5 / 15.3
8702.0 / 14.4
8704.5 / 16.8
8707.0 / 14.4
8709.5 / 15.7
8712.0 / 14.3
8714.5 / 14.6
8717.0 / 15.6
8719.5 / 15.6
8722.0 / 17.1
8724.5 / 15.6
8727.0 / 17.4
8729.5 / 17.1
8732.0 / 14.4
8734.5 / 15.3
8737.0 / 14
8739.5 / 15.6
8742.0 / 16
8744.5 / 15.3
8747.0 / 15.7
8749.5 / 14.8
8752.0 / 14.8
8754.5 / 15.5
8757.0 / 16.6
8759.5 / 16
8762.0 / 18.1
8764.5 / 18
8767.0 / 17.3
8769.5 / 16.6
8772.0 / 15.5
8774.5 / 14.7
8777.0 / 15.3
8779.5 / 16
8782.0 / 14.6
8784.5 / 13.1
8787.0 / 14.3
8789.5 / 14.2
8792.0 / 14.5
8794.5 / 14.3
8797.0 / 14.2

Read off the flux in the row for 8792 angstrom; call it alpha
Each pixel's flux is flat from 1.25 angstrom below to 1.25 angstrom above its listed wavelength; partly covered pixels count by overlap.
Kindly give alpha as 14.5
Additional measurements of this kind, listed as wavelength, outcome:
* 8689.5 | 15.1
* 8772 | 15.5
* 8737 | 14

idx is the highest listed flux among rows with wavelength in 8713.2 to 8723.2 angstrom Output 17.1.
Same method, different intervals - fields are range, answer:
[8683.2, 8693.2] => 17.4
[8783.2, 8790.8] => 14.3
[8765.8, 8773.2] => 17.3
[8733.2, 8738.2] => 15.3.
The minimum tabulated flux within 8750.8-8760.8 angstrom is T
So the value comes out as 14.8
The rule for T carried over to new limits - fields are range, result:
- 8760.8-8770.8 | 16.6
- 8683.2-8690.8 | 15.1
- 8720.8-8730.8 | 15.6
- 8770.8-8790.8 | 13.1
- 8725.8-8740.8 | 14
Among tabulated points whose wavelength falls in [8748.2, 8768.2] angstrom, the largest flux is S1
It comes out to 18.1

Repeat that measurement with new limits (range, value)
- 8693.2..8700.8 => 16.9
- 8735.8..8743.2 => 16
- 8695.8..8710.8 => 16.8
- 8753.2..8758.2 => 16.6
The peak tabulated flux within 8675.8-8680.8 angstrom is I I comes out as 15.4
